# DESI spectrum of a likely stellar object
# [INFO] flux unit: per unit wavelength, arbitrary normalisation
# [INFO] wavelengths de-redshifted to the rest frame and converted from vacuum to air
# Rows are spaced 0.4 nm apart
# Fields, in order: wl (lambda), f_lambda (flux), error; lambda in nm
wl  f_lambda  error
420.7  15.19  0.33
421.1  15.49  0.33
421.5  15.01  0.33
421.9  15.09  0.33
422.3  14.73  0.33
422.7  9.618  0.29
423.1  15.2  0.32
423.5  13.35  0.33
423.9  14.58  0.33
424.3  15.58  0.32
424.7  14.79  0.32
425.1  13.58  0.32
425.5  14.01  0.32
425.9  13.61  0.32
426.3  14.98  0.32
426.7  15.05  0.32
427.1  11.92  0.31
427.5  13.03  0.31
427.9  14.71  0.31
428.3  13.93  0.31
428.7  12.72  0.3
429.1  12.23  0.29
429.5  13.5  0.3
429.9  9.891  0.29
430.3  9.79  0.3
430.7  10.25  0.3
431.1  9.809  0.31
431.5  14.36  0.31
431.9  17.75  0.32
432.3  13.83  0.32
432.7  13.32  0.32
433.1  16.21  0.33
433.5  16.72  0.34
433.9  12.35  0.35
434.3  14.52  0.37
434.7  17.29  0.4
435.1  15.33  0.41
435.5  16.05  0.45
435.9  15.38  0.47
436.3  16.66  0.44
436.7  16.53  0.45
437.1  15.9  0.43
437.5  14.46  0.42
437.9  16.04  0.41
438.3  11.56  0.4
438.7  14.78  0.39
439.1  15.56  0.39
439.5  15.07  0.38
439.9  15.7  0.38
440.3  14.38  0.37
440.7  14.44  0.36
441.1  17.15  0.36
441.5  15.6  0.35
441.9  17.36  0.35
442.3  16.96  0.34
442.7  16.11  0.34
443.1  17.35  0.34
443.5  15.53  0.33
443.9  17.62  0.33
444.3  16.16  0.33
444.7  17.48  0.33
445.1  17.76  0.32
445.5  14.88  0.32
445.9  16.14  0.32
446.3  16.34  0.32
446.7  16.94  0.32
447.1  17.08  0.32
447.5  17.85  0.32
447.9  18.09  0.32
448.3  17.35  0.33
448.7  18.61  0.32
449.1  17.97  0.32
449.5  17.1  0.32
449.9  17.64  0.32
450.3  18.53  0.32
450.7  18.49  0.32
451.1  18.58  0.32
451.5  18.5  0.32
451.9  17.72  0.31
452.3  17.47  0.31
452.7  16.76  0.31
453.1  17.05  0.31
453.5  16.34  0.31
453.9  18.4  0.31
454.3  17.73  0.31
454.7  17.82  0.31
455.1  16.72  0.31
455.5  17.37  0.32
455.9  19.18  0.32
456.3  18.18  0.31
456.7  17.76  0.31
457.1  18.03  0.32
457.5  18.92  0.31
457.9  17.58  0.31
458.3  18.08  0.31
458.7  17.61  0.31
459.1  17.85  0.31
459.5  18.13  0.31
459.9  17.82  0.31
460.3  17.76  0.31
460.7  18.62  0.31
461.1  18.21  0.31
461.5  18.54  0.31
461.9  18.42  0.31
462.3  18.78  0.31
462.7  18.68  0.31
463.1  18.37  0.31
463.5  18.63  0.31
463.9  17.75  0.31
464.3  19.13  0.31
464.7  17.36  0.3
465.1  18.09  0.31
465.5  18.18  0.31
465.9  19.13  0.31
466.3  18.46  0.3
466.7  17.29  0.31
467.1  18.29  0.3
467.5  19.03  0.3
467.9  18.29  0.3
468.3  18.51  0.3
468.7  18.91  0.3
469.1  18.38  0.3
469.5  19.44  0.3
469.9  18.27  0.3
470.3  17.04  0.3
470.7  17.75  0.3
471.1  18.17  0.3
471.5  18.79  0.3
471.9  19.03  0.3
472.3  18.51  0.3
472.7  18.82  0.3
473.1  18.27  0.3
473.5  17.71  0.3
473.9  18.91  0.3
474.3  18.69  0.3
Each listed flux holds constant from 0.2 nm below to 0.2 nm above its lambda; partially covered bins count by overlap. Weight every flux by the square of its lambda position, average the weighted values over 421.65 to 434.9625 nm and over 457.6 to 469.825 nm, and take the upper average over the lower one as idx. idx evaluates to 1.56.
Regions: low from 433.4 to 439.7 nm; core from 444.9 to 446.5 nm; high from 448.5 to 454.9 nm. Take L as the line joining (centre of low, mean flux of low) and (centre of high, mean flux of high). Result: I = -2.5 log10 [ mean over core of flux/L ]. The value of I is 0.03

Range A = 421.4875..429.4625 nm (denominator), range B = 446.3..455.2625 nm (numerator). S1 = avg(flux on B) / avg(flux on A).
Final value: 1.27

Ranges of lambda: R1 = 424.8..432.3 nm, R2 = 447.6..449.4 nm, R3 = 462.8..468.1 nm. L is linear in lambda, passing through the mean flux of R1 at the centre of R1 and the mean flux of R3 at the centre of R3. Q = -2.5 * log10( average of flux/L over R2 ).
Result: -0.13 mag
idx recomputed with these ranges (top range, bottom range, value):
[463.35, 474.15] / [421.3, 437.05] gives 1.56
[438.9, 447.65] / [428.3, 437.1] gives 1.22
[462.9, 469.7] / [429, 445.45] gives 1.39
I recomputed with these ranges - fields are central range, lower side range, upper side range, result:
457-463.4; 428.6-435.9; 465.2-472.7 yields -0.06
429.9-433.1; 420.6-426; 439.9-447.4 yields 0.19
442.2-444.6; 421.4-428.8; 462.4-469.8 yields -0.04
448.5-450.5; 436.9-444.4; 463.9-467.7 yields -0.09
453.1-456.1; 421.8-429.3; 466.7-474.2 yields -0.05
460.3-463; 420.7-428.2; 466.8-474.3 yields -0.05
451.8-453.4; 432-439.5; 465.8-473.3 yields -0.02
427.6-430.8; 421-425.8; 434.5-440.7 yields 0.20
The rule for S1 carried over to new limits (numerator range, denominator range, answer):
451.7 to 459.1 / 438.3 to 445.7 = 1.11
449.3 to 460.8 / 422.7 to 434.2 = 1.32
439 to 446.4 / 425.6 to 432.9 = 1.24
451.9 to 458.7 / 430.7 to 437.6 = 1.18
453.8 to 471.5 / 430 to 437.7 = 1.26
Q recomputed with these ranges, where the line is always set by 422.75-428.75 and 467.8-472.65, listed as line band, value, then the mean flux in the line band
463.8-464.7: -0.03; 18.3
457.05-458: -0.07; 18.3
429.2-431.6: 0.28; 11.2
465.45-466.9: -0.01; 18.3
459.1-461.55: -0.04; 18.1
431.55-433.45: -0.05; 15.3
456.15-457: -0.06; 18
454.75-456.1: -0.05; 17.8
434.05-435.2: -0.05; 15.6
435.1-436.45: -0.06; 15.9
